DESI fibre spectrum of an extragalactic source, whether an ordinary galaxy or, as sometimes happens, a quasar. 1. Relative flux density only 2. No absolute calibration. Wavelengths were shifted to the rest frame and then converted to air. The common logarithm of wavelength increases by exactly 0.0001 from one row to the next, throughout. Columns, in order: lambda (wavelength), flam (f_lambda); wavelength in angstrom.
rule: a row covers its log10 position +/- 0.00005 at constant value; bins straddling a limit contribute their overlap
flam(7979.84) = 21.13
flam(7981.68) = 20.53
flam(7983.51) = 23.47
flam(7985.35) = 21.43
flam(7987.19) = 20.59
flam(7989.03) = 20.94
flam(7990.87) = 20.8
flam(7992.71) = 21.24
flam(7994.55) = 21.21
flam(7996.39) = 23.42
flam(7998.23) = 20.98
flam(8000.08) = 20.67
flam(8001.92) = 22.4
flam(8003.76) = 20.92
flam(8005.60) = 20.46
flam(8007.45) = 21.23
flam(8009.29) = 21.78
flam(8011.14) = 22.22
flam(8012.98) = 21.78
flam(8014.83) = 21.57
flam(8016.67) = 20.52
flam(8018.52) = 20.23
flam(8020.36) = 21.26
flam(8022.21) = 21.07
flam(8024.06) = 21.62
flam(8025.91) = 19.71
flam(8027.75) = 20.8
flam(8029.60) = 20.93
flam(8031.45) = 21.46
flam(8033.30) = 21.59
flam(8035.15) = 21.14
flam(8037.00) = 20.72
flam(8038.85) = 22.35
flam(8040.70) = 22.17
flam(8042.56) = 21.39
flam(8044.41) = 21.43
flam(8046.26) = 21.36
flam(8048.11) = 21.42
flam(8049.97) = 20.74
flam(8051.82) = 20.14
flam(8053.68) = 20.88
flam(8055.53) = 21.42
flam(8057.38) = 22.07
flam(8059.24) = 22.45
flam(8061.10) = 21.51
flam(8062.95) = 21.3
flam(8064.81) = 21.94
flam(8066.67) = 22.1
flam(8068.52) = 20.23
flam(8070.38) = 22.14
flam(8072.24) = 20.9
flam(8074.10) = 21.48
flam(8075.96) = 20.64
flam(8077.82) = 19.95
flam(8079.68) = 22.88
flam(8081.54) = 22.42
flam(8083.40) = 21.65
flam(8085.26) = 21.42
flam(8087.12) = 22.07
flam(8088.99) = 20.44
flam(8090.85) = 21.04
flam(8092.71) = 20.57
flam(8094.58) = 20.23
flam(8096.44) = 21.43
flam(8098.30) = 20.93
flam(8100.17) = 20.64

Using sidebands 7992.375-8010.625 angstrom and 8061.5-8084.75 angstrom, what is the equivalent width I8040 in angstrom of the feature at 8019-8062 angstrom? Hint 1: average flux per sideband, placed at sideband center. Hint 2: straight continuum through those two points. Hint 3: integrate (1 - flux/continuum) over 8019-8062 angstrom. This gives 0.4 angstrom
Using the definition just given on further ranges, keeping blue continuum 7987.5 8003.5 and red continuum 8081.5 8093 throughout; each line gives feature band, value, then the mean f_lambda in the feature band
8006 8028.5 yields 0.26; 21.1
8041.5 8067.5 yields -0.09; 21.4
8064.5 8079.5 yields 0.09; 21.2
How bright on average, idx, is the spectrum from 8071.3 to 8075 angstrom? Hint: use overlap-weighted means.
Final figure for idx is 21.2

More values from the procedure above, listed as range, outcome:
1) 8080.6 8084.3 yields 22.1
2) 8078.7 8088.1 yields 22.1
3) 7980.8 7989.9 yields 21.4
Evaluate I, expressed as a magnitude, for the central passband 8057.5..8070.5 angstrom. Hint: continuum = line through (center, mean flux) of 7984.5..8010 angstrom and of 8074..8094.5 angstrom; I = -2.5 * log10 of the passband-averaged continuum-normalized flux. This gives -0.02 mag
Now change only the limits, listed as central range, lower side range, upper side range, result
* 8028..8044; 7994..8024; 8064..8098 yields 0.00 mag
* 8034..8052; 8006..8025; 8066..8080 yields 0.00 mag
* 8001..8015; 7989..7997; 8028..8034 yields -0.01 mag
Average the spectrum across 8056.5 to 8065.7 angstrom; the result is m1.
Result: 21.8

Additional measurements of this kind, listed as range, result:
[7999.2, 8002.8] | 21.5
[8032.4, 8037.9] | 21.2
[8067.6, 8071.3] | 21.2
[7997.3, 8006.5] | 21.1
